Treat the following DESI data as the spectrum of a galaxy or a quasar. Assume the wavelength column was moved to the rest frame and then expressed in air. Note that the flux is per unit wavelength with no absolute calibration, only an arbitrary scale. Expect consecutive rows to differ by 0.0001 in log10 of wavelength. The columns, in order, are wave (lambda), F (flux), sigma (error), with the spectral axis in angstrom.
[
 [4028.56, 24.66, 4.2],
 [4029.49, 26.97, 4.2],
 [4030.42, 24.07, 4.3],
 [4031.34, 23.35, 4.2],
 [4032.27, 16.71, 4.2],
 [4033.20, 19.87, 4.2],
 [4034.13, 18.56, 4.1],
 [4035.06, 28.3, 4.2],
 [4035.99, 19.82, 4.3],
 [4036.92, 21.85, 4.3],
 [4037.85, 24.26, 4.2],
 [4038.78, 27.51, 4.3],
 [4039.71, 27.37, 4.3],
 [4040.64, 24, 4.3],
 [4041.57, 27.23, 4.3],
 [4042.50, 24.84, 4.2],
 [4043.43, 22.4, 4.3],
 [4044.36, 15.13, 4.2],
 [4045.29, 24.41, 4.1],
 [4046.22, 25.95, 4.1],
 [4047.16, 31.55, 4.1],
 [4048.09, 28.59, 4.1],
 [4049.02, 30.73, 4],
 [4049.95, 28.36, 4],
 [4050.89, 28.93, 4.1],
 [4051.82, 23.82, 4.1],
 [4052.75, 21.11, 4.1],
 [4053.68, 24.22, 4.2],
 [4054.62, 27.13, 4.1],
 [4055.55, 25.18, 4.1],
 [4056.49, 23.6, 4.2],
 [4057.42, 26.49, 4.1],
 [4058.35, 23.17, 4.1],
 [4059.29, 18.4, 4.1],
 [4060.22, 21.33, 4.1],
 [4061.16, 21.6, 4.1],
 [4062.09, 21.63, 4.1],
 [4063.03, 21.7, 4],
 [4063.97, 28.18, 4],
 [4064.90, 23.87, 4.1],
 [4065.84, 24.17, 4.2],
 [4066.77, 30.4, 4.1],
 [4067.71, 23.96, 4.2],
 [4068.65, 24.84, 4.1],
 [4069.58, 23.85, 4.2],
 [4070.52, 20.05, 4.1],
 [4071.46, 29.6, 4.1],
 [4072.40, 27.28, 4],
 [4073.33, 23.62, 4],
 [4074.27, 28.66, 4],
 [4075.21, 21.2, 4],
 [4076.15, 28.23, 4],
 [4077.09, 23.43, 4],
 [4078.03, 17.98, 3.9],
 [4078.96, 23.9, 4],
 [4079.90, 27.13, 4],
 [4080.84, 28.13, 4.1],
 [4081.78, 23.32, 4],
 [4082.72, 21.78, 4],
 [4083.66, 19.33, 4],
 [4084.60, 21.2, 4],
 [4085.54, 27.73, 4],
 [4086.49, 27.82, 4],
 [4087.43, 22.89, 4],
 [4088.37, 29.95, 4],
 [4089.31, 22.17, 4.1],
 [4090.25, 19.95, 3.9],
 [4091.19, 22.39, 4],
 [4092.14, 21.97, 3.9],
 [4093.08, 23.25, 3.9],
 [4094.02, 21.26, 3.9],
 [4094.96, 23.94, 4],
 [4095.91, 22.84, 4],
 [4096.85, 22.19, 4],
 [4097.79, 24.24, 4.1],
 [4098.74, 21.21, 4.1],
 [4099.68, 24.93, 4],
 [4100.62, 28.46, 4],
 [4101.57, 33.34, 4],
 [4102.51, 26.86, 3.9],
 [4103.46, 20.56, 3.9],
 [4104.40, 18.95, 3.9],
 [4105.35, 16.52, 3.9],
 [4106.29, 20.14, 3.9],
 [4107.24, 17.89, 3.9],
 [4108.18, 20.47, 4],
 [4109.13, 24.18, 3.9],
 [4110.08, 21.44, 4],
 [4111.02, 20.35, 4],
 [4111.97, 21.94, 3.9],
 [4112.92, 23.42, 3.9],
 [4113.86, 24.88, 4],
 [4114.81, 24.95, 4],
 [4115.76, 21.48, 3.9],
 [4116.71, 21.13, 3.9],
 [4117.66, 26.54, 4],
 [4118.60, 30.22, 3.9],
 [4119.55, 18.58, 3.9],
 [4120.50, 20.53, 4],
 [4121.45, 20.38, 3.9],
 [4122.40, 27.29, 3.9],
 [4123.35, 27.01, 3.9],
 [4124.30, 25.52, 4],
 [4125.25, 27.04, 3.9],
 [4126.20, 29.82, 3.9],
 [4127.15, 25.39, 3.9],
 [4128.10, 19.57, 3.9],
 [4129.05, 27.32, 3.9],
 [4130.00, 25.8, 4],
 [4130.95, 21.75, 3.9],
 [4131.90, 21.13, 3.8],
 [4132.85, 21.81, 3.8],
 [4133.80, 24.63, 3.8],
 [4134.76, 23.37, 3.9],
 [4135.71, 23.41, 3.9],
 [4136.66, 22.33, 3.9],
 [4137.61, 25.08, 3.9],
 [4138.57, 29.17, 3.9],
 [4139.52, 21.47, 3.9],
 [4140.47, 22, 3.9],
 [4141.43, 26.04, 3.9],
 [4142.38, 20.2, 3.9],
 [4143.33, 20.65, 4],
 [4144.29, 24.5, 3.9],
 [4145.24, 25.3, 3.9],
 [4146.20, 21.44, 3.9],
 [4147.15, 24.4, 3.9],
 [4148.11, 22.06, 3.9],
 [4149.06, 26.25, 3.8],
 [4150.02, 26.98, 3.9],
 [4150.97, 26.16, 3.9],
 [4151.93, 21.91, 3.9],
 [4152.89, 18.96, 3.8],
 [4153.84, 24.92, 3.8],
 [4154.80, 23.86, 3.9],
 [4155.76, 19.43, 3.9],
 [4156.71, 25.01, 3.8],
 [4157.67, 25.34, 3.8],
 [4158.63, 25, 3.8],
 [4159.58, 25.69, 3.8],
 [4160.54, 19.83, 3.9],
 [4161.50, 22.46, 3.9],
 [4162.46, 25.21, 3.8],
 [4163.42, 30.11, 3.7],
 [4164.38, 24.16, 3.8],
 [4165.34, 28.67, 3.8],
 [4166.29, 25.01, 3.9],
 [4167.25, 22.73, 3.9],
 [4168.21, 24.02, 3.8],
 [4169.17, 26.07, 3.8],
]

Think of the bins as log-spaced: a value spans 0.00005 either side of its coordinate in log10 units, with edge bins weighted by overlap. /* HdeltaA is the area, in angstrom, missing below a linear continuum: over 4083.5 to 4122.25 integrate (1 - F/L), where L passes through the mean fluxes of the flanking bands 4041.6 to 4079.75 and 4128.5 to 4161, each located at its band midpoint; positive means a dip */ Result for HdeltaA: 1.7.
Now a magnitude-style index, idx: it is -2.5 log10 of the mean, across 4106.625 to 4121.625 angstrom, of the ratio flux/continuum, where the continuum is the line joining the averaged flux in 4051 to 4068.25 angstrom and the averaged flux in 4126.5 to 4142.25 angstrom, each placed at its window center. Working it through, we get 0.07 mag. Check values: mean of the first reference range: 24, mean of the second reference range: 23.8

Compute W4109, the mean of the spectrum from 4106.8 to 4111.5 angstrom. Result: 20.9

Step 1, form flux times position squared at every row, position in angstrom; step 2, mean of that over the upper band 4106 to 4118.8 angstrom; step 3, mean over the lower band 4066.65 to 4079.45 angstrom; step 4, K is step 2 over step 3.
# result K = 0.9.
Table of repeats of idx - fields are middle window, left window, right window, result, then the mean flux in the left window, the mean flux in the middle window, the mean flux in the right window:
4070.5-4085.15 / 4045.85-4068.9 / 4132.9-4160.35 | 0.03 mag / 25.1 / 24.2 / 23.7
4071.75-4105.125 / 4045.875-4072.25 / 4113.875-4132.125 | 0.03 mag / 25.1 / 24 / 24.3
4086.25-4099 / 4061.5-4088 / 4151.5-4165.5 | 0.05 mag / 24.5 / 23.2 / 23.9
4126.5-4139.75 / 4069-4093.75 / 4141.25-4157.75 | -0.01 mag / 24.1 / 23.9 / 23.4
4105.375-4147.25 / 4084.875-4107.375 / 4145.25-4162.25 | 0.01 mag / 23.4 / 23.4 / 23.6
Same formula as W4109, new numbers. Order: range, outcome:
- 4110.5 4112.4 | 21.2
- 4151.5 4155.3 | 22.4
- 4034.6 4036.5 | 24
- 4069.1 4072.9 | 25.2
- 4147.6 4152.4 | 24.7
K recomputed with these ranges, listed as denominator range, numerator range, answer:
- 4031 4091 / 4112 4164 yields 1.02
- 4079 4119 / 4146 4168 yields 1.06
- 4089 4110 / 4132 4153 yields 1.07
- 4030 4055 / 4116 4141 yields 1.03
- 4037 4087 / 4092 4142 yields 0.98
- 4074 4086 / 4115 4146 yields 1.03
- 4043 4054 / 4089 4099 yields 0.90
